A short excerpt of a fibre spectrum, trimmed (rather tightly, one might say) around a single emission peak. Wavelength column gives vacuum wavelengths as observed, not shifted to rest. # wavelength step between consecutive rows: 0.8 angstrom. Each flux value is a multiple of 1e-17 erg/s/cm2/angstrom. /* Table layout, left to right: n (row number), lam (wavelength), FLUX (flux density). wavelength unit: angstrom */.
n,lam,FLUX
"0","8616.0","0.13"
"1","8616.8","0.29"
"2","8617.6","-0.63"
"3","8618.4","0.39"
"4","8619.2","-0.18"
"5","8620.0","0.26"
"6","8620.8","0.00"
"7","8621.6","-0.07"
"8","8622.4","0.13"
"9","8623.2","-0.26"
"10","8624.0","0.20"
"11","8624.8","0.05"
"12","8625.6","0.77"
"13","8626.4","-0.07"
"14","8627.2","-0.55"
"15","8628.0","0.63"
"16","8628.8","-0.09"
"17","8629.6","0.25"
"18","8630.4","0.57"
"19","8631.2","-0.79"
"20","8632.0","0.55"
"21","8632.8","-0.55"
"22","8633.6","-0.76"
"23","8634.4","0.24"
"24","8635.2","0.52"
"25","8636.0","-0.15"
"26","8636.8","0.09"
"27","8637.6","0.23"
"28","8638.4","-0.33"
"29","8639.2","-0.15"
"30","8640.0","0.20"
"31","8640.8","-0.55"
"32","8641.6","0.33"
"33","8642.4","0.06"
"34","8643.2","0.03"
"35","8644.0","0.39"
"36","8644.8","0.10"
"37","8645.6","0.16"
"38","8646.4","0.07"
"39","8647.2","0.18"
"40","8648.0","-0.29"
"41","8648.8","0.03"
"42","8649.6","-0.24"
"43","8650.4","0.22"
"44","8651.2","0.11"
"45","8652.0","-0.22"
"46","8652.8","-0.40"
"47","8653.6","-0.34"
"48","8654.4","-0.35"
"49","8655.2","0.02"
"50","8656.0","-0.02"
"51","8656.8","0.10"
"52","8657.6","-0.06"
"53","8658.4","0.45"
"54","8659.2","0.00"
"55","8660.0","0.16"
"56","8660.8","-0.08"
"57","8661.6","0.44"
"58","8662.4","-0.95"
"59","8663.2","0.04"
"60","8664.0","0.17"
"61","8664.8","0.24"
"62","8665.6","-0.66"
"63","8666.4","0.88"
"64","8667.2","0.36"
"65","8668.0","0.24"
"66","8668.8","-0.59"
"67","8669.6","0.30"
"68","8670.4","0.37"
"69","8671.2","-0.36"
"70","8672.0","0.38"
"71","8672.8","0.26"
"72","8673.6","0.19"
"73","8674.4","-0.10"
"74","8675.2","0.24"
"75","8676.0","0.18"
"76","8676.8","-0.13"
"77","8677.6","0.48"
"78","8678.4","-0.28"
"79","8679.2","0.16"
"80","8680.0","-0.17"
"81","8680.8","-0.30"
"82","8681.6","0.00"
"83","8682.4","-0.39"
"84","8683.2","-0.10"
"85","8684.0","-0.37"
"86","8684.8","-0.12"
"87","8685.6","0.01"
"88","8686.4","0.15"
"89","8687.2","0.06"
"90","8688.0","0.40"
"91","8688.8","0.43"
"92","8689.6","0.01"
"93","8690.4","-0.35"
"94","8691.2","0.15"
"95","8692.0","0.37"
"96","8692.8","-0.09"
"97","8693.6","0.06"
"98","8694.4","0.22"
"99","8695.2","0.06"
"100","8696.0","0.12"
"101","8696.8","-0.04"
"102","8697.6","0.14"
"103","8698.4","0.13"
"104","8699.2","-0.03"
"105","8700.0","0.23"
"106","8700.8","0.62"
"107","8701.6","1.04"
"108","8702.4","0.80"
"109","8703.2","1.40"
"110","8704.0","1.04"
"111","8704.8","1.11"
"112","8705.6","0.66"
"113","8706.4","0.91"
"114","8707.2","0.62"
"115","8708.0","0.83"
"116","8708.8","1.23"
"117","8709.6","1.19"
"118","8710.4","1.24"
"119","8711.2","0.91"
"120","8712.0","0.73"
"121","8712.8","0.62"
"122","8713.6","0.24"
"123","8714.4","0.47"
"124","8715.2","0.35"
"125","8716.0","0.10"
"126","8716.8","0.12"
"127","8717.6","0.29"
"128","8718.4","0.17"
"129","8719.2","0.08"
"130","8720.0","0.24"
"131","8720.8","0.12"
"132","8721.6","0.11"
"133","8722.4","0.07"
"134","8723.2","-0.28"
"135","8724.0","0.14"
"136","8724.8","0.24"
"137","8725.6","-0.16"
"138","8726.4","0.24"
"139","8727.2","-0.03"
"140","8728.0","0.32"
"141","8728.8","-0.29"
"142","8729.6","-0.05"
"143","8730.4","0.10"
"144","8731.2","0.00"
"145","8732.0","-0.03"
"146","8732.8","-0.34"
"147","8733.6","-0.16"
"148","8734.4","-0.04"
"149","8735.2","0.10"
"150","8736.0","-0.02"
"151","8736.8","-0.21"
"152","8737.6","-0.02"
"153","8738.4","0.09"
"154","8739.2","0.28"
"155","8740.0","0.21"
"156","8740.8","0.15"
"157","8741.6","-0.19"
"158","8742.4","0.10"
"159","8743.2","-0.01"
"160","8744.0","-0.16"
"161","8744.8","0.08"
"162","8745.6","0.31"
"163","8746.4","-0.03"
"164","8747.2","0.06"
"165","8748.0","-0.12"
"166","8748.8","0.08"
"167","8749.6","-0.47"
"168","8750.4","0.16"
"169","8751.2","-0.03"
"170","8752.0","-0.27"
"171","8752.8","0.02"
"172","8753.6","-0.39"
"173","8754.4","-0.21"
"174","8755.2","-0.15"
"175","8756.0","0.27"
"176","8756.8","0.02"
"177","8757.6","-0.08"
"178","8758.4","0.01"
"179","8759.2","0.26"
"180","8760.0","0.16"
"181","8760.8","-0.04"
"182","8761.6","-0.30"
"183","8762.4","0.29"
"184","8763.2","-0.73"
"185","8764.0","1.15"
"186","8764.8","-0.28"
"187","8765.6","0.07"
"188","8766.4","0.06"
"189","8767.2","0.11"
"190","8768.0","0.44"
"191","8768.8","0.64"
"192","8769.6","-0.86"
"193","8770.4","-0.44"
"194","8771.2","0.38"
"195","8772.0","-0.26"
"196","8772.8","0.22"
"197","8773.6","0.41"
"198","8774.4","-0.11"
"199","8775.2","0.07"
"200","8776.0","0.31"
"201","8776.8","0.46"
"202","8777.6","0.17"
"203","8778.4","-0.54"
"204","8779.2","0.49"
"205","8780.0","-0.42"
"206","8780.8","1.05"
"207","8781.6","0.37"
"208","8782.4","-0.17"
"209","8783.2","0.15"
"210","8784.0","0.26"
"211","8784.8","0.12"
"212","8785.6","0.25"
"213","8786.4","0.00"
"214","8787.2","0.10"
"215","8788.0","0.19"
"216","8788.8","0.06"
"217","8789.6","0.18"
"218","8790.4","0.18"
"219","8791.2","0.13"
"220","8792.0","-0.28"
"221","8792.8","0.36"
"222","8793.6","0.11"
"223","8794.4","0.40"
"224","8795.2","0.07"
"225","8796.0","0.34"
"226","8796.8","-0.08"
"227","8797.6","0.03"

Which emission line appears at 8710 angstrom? [O II] 3727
